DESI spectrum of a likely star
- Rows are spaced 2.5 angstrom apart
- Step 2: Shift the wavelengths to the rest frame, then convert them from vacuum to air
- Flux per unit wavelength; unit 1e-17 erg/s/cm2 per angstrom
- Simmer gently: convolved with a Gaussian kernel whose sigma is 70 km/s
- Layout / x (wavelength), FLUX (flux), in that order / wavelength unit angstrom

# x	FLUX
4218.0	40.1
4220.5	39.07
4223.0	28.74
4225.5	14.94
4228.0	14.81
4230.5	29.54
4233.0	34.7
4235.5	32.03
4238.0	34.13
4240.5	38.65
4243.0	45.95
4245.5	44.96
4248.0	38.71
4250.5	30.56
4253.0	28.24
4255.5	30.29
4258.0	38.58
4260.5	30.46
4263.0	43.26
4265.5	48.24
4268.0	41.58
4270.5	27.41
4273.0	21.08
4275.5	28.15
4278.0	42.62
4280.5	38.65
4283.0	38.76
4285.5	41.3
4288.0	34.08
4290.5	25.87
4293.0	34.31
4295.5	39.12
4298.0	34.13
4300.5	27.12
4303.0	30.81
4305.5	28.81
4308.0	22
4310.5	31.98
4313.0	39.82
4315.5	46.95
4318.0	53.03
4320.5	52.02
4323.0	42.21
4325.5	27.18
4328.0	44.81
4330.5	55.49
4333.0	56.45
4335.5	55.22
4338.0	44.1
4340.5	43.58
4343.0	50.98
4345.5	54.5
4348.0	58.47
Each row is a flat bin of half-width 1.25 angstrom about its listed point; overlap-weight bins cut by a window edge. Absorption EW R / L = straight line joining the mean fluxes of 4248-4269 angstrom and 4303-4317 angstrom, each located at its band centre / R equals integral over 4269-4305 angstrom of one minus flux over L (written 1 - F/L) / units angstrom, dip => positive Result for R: 2.1 angstrom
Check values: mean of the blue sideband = 36.5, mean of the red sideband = 34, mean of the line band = 33.1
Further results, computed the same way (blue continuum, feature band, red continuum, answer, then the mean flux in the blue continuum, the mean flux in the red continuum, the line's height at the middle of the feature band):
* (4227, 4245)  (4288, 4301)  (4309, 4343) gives 2.8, 33.6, 45.6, 41.4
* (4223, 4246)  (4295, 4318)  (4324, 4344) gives 4.6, 31.6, 47.1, 42.8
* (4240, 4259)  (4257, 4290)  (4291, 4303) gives -1.3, 36.9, 32.9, 34.9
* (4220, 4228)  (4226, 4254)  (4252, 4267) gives -3.0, 24.5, 36.7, 30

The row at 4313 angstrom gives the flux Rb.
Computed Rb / 39.82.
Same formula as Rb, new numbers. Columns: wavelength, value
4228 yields 14.81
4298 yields 34.13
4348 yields 58.47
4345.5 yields 54.5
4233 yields 34.7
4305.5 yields 28.81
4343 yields 50.98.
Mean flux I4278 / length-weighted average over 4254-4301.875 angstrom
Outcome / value 35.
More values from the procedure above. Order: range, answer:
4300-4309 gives 27.3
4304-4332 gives 40.4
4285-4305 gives 32.9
